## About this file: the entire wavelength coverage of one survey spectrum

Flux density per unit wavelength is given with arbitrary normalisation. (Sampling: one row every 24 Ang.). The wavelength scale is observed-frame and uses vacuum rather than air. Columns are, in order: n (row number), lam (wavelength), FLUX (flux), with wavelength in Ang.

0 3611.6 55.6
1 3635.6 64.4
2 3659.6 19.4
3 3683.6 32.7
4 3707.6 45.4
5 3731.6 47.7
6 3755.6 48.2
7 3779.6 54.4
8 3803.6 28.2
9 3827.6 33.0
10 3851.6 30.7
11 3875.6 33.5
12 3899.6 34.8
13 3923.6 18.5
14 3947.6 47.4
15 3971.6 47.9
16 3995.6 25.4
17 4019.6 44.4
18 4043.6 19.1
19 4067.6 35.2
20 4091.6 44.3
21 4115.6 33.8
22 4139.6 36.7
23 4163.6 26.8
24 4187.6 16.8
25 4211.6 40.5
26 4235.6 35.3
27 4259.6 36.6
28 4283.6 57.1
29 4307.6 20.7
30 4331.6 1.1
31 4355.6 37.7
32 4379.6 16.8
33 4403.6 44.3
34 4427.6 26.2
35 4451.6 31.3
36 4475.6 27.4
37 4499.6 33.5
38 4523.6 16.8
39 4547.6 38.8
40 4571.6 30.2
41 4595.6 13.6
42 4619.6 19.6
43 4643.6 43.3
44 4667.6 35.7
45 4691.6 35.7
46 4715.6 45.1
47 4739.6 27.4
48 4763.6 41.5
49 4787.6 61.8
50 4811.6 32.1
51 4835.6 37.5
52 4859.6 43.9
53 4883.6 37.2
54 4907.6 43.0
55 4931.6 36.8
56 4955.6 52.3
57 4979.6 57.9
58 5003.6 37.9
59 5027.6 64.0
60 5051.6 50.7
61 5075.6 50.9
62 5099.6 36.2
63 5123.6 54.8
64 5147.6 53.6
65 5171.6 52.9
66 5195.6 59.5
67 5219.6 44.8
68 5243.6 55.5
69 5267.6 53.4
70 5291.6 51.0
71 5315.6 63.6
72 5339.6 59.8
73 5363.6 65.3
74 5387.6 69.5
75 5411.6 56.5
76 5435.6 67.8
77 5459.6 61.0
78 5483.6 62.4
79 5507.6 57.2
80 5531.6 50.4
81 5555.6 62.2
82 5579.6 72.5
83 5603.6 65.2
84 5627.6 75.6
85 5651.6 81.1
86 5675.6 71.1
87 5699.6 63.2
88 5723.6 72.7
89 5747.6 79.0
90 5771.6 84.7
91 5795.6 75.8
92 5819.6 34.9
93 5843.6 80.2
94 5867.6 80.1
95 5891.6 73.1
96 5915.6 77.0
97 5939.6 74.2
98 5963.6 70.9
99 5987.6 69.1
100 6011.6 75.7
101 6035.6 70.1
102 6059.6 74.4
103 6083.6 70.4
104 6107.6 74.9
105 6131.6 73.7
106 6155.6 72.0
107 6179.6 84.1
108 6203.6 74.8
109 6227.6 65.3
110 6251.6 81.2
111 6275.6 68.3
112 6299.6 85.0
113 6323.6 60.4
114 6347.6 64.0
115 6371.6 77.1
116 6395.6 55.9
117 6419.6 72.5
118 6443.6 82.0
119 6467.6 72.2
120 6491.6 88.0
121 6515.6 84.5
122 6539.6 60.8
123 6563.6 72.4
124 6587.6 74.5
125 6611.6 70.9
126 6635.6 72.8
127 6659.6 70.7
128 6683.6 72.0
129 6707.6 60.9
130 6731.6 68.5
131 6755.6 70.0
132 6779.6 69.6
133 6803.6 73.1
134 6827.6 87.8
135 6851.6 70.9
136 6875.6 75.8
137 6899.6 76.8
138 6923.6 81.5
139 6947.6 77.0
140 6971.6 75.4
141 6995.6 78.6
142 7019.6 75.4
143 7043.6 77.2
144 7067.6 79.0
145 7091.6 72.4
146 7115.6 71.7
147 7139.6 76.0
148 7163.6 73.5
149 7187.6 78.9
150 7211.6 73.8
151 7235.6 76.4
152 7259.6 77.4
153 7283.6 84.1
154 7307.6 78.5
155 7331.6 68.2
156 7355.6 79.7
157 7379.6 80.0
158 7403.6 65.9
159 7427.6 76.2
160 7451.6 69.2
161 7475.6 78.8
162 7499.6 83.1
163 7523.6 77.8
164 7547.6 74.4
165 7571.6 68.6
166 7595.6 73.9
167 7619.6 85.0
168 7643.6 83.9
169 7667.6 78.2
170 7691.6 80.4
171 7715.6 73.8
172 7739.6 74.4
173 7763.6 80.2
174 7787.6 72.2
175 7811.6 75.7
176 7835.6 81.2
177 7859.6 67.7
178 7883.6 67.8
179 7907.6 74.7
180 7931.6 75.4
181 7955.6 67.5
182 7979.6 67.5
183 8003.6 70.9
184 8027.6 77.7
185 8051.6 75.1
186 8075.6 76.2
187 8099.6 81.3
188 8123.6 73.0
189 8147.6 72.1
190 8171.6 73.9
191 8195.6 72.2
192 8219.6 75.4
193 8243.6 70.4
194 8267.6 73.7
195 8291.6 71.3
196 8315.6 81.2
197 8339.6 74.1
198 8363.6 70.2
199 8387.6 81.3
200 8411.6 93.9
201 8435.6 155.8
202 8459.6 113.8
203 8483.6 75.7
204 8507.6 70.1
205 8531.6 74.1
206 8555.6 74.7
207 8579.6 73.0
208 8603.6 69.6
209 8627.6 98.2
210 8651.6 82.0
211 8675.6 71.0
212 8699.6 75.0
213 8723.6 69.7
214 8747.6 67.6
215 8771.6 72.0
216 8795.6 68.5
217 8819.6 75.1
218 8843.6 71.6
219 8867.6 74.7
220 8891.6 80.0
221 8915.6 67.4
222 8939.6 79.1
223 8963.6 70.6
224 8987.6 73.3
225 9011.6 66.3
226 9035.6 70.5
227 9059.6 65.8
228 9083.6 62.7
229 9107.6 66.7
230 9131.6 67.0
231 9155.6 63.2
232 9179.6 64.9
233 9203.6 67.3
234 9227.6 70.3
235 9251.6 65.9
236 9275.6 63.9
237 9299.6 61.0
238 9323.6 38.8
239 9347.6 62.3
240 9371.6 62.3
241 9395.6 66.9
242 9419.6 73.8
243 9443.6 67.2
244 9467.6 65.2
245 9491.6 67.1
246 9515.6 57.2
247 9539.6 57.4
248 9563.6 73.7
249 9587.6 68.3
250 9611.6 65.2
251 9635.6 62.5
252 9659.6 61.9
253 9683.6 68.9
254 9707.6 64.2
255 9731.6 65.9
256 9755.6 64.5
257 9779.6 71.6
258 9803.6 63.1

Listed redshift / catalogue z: 0.286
